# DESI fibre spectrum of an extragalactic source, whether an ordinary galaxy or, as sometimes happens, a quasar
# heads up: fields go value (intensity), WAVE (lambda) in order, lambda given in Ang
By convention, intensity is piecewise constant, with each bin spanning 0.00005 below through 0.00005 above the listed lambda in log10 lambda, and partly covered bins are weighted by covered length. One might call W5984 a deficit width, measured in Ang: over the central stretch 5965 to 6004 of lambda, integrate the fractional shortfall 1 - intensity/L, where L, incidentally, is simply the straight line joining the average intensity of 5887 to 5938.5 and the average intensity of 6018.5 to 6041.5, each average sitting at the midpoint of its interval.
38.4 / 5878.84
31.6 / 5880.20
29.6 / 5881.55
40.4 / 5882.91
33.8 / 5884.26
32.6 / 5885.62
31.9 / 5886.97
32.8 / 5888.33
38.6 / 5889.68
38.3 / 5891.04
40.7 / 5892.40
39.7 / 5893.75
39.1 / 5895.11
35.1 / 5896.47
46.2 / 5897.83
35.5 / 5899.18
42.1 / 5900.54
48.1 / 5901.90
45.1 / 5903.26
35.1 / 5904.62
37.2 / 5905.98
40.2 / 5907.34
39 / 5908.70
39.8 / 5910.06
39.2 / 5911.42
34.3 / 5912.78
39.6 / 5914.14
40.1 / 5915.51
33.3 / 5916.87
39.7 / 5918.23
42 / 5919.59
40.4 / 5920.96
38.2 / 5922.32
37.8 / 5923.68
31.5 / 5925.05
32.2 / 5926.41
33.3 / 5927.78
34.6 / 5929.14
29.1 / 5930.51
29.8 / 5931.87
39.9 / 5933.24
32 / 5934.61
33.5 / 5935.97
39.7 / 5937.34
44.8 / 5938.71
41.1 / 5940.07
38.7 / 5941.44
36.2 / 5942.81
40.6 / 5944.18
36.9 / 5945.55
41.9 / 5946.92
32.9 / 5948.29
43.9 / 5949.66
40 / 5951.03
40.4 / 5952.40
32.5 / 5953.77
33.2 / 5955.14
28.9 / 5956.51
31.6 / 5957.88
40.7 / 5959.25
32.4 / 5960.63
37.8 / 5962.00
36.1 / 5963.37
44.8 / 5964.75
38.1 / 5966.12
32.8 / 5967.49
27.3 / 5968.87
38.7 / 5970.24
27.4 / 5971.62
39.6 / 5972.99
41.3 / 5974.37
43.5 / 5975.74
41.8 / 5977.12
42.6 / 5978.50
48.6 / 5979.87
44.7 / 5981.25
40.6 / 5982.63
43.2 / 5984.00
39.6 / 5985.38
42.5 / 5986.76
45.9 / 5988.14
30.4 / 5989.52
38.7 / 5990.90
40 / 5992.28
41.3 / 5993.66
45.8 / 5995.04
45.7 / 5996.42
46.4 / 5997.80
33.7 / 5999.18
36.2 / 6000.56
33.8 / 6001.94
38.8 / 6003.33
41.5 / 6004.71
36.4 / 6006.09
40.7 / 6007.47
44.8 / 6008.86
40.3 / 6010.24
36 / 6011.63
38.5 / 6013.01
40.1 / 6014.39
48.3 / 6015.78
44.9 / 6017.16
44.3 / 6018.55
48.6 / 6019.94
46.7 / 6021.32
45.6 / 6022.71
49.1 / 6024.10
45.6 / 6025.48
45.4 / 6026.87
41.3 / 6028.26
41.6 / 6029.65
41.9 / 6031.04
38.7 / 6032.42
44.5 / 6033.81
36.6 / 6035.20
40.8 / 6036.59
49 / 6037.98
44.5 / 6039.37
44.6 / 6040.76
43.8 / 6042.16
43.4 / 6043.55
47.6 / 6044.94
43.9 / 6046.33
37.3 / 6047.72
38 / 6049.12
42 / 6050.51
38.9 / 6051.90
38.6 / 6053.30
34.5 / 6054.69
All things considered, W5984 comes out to 1.8 Ang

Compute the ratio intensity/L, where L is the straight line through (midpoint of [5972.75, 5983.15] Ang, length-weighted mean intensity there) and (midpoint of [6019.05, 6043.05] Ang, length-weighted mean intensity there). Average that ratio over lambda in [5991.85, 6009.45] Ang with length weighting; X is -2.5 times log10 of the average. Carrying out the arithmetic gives 0.08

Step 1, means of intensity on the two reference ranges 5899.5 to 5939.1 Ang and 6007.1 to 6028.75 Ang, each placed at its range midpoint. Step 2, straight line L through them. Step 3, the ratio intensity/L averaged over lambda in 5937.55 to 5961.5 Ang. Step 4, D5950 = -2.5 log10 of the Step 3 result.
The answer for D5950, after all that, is 0.055 mag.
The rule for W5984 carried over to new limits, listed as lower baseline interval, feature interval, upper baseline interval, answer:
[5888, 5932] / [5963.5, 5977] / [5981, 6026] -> 1.1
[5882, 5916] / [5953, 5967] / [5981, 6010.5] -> 1.5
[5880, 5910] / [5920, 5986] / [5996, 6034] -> 4.2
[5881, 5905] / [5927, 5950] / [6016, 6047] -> 1.9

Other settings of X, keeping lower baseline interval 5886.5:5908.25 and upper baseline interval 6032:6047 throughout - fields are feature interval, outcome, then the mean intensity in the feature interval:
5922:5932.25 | 0.20 mag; 33.3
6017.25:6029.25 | -0.07 mag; 45.6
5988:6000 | 0.04 mag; 40.6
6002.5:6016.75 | 0.05 mag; 40.6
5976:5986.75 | -0.03 mag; 43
